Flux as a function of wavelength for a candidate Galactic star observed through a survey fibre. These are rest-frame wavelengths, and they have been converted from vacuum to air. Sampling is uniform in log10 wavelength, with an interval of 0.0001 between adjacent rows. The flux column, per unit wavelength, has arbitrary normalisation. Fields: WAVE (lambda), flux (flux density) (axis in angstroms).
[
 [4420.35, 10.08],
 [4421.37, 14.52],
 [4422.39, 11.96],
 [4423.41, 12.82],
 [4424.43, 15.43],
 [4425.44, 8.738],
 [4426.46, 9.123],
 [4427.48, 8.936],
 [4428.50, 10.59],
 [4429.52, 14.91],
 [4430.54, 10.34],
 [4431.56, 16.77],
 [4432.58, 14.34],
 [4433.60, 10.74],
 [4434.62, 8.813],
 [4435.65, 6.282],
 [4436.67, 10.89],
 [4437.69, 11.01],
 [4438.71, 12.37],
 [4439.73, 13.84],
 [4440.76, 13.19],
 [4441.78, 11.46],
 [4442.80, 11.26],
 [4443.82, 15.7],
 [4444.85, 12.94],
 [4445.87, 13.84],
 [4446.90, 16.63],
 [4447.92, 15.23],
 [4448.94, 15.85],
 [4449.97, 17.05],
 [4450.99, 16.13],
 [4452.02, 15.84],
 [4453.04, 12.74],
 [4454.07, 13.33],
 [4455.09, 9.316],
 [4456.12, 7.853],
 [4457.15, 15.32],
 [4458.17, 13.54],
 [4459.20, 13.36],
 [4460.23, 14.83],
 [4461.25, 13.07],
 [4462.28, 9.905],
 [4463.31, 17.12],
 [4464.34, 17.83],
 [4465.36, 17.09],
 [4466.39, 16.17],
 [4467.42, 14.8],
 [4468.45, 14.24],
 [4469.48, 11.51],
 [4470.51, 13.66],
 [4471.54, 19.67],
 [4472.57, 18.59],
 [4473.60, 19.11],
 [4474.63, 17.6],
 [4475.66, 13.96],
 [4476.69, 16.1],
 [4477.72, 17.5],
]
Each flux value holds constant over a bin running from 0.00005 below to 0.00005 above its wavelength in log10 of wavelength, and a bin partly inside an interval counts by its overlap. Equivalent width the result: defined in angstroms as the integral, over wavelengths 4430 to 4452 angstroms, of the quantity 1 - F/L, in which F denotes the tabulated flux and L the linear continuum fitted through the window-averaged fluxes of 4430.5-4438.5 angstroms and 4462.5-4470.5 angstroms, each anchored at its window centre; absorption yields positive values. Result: -1.9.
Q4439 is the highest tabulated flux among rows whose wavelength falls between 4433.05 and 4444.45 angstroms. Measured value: 15.7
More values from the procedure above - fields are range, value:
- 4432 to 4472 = 19.67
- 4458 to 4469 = 17.83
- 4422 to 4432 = 16.77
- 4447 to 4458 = 17.05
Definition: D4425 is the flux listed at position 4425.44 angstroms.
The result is 8.738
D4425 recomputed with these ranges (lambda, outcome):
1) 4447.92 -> 15.23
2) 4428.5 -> 10.59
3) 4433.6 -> 10.74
